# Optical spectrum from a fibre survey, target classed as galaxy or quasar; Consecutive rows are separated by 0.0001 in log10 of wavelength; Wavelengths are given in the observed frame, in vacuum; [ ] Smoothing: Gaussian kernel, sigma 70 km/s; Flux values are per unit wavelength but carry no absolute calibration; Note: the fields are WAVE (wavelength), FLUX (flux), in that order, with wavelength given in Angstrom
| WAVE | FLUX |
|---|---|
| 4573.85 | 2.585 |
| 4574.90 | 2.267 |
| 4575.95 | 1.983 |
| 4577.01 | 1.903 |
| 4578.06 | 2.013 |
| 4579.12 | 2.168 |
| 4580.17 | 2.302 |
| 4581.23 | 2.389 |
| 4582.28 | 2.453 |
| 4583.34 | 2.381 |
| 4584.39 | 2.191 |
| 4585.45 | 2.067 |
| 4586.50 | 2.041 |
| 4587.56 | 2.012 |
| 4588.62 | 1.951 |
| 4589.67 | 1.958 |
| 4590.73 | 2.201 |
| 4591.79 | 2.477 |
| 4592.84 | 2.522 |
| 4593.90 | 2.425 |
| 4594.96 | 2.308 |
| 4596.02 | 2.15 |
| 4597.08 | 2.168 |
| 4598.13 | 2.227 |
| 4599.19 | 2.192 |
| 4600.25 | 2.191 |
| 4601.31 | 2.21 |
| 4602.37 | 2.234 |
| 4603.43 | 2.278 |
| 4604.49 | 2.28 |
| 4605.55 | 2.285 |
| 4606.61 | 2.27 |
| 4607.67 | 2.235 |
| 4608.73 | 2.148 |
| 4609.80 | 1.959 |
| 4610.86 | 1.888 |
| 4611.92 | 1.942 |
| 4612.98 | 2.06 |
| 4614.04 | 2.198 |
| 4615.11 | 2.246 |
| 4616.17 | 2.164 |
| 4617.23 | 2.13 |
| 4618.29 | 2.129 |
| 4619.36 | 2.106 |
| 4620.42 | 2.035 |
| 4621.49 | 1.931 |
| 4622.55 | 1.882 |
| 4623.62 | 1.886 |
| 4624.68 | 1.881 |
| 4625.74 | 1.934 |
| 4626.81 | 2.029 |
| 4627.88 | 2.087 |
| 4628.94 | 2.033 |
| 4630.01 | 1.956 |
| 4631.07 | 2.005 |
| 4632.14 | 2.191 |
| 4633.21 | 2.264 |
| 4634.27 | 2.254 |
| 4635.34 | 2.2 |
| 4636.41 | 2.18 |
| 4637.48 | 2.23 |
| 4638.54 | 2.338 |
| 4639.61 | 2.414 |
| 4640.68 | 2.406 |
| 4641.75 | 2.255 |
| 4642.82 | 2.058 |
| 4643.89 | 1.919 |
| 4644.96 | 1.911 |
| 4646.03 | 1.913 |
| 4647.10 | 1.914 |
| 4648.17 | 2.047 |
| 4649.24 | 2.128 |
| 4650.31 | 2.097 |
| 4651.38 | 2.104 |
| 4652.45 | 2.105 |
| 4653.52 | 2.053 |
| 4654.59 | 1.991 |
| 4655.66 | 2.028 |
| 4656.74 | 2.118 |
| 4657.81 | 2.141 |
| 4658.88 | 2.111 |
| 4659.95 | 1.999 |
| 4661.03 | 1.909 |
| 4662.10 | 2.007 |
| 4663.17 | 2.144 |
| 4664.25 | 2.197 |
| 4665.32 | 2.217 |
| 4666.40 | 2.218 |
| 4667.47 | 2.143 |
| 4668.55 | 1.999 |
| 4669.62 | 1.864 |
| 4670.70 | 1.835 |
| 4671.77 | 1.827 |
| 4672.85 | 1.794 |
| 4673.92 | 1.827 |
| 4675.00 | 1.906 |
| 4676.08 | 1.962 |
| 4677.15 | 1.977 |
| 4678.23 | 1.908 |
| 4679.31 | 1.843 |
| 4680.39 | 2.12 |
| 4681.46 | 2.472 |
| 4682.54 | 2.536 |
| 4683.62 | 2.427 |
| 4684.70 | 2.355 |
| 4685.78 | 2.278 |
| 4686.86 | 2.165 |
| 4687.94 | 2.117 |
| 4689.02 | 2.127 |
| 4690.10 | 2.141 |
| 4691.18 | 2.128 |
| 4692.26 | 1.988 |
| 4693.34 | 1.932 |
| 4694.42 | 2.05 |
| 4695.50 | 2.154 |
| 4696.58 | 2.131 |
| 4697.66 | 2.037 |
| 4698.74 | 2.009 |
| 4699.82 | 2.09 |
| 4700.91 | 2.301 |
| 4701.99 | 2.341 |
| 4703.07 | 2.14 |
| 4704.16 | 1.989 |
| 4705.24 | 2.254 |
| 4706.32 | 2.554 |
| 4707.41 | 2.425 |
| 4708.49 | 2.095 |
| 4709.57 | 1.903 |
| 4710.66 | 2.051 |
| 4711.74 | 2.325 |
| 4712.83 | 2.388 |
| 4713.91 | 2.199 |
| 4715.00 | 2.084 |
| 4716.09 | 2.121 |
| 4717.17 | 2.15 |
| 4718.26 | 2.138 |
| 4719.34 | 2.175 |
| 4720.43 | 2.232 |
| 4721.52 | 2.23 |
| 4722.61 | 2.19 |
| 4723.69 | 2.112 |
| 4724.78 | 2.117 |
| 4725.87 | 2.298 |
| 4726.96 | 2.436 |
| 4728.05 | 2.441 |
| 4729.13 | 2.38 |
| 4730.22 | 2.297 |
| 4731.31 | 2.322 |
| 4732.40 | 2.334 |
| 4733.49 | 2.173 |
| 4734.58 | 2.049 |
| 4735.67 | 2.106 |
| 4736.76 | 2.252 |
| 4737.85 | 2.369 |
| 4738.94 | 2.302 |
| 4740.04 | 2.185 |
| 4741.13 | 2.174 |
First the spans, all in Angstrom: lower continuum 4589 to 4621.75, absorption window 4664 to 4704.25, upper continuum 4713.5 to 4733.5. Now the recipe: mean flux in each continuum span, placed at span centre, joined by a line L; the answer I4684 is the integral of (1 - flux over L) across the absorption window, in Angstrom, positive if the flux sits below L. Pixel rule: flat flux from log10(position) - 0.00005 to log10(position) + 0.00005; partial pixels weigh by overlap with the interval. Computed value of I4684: 2.23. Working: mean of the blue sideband 2.18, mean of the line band 2.09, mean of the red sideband 2.23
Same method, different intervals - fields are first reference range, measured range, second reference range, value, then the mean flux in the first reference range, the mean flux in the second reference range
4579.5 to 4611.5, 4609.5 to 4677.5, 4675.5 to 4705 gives 3.7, 2.21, 2.14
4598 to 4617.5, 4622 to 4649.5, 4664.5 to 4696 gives 0.6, 2.16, 2.08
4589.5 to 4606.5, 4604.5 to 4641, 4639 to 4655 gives 1.0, 2.26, 2.09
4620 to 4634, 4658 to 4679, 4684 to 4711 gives 1.0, 2.01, 2.15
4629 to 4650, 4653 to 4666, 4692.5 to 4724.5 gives 0.4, 2.13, 2.16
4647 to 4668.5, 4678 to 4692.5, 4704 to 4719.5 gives -0.4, 2.09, 2.2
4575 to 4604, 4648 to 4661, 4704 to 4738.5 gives 0.8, 2.2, 2.23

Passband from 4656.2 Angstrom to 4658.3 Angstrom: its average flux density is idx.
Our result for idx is 2.13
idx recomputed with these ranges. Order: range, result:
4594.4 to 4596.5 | 2.23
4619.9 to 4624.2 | 1.93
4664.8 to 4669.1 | 2.14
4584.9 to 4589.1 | 2.02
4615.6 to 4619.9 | 2.14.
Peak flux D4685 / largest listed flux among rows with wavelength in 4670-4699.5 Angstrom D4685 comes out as 2.536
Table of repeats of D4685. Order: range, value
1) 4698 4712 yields 2.554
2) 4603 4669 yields 2.414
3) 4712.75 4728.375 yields 2.441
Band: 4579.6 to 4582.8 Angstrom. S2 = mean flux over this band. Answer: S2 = 2.38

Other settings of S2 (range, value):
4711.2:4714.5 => 2.3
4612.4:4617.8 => 2.16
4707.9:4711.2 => 2.03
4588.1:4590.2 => 1.96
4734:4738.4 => 2.2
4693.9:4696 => 2.1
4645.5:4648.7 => 1.96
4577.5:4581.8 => 2.22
